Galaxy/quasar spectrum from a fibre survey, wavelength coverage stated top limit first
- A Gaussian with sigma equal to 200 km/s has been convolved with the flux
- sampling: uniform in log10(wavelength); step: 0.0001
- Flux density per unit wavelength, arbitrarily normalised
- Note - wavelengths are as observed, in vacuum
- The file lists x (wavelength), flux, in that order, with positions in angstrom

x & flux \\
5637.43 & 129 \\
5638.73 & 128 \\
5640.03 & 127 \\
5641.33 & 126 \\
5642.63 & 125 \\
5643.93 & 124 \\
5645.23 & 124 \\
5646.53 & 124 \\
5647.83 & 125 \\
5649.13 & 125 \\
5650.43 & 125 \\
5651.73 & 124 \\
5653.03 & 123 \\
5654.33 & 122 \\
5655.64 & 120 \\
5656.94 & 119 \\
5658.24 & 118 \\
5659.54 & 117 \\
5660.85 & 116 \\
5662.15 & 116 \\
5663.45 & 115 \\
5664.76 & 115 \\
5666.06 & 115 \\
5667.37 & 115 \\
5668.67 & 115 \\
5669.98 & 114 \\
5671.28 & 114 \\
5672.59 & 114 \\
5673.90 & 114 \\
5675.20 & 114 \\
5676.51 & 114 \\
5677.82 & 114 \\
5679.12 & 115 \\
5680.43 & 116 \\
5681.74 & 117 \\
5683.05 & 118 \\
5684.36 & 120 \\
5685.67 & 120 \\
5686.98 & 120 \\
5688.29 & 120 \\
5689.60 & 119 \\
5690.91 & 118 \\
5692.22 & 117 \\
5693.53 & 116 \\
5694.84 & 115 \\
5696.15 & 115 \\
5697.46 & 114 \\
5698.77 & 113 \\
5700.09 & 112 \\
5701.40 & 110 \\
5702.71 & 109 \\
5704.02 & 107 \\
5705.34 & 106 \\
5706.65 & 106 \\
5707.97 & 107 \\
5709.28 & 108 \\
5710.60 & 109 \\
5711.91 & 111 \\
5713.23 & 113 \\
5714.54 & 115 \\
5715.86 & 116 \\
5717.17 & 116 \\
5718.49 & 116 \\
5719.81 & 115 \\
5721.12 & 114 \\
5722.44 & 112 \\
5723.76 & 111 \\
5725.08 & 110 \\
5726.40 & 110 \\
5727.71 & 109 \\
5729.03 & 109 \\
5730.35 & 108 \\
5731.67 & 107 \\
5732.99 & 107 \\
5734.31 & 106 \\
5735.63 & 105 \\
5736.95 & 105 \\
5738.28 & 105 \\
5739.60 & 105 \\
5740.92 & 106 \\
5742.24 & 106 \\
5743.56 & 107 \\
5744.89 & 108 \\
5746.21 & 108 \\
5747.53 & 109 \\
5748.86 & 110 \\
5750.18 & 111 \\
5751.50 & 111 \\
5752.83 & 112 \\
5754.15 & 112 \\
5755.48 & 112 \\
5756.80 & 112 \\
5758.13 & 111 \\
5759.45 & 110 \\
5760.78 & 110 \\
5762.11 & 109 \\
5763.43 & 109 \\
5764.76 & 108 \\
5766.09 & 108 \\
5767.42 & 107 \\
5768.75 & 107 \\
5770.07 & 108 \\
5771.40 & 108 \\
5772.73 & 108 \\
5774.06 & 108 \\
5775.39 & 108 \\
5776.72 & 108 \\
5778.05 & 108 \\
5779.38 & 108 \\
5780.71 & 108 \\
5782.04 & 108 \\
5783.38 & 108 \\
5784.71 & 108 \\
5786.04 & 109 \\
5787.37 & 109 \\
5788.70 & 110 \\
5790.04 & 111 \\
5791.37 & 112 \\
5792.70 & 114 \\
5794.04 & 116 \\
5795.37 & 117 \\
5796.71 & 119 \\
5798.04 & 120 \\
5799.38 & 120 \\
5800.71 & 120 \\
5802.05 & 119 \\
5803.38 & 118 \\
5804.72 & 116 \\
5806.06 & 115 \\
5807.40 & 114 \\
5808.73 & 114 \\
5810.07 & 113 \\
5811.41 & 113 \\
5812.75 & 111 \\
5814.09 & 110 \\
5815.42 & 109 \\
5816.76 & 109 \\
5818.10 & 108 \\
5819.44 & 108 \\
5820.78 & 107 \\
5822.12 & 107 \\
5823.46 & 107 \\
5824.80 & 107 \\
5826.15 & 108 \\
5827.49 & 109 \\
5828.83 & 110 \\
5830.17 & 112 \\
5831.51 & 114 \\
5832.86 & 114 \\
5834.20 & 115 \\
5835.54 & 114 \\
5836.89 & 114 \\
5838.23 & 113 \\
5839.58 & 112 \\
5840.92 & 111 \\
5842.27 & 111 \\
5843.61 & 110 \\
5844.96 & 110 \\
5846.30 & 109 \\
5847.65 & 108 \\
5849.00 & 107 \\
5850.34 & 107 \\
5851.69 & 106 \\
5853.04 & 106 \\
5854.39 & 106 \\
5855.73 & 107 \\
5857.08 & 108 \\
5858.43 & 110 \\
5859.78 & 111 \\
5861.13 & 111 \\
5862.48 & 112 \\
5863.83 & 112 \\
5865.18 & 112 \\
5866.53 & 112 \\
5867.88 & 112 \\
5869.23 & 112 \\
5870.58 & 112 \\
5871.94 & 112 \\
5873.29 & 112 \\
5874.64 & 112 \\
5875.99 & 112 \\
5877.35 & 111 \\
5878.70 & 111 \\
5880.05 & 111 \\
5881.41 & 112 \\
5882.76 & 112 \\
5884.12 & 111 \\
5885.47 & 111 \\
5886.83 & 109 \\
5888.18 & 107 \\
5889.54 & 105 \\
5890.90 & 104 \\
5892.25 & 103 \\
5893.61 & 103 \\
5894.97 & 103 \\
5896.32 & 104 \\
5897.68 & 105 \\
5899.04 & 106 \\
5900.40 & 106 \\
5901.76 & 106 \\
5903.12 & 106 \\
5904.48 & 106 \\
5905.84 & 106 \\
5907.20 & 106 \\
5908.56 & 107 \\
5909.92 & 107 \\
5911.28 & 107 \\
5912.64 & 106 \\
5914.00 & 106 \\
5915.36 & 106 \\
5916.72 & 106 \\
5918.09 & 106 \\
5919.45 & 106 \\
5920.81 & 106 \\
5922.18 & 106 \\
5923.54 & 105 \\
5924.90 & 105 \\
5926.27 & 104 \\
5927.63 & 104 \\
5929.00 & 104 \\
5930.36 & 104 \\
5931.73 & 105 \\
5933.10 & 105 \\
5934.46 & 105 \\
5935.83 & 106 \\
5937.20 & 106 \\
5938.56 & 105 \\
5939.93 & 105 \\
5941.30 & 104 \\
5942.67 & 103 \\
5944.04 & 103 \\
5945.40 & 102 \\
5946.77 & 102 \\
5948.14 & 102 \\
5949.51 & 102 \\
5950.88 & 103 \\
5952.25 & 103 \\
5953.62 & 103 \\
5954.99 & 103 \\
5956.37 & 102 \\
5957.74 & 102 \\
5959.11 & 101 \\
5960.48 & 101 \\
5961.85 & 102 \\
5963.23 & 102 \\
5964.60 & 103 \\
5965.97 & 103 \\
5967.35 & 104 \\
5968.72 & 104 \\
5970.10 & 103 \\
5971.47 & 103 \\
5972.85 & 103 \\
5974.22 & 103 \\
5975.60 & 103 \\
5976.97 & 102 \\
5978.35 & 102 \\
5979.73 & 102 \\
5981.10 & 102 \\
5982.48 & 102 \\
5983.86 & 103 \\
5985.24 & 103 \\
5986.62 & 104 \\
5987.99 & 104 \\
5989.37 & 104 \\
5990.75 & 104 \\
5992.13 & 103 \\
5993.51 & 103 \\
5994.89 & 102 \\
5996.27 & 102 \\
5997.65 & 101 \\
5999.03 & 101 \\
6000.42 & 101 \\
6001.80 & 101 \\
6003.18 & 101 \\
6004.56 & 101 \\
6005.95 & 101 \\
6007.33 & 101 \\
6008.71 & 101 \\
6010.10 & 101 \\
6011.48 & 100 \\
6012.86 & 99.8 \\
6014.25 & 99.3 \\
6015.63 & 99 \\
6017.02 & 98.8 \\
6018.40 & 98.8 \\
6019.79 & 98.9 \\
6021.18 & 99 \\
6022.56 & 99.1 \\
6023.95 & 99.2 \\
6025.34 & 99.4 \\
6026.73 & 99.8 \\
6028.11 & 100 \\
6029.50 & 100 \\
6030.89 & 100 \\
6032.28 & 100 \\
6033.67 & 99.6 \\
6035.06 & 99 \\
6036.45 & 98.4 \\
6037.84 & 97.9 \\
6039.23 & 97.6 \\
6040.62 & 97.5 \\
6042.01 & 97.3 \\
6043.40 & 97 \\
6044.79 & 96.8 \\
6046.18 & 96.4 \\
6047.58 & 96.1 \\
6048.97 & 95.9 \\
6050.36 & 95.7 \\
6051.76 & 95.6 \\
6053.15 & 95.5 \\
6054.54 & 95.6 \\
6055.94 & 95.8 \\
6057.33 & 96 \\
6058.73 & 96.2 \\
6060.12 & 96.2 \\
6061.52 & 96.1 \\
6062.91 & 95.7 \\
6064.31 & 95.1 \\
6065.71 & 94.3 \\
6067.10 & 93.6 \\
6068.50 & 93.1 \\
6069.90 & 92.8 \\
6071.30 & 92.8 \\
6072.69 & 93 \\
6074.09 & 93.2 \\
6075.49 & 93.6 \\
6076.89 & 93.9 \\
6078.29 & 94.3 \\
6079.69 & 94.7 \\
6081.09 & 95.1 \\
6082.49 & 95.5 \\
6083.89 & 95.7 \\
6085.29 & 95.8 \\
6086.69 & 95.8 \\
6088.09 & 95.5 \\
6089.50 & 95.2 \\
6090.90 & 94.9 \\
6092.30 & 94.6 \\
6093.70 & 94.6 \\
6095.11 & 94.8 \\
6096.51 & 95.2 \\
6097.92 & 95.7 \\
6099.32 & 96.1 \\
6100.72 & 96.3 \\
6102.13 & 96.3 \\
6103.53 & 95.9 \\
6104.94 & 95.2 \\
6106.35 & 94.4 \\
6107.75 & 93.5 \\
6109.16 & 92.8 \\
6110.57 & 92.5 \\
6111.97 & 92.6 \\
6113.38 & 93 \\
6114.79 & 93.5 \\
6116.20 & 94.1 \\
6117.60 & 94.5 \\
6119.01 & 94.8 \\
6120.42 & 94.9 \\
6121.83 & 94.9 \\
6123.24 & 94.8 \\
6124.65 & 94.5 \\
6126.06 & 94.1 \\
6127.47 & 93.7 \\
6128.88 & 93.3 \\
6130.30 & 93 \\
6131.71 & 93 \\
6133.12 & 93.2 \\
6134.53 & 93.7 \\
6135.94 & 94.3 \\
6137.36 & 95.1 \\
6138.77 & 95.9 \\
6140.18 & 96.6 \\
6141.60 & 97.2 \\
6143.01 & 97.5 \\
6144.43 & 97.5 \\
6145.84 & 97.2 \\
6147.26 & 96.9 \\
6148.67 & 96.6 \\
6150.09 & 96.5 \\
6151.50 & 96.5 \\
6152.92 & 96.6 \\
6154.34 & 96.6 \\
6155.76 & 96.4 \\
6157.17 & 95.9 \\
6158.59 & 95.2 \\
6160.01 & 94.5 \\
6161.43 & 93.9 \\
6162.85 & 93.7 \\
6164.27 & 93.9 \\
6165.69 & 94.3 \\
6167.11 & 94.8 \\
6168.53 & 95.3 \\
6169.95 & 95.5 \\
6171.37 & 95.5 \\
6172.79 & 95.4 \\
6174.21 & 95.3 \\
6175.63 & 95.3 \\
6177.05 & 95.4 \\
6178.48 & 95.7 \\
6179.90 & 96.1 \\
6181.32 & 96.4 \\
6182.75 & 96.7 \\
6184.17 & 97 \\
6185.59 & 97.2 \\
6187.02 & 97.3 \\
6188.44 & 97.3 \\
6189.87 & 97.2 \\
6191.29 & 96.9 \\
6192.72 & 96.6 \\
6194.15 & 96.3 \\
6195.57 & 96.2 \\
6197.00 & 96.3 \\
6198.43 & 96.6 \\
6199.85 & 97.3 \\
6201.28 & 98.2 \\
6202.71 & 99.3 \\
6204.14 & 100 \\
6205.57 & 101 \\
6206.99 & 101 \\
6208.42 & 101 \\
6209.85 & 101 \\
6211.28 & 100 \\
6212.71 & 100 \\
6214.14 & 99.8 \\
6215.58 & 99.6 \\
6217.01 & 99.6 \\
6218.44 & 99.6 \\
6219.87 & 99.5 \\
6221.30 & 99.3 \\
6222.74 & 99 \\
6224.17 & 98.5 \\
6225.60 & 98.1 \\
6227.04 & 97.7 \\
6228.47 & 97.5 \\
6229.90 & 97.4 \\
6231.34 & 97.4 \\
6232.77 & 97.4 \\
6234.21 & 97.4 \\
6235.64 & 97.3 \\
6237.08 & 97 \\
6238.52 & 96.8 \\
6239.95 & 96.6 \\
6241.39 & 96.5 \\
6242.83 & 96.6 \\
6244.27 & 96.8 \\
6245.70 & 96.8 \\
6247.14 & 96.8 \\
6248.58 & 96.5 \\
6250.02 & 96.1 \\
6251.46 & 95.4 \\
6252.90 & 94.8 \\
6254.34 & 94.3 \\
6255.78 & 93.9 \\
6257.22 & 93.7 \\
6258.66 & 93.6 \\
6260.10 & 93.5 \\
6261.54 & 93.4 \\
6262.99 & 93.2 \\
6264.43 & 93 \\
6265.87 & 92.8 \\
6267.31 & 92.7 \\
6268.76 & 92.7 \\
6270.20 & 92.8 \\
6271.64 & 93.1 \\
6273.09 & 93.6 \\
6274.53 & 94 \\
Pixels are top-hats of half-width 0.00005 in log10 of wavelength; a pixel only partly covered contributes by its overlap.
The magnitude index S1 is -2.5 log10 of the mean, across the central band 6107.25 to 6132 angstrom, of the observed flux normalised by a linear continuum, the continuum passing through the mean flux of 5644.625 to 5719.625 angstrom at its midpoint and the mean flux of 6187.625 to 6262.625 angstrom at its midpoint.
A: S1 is 0.081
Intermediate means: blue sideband 116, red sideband 97.4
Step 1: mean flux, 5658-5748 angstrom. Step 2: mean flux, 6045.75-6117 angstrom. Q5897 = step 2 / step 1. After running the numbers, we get 0.84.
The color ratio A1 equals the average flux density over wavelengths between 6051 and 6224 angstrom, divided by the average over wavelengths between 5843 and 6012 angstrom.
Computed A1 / 0.91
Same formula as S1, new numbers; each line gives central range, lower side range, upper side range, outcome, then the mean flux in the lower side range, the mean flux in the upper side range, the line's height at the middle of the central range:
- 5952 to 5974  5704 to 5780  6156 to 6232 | 0.01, 109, 97.3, 103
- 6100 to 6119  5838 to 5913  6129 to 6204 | 0.05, 109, 95.9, 98.4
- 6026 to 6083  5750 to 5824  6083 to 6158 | 0.02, 111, 95.1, 98.3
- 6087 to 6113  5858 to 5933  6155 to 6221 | 0.06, 108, 97.1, 100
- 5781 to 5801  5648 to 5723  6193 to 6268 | -0.01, 115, 97.1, 112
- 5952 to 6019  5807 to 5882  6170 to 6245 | 0.04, 110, 97.7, 106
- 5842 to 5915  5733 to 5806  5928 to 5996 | -0.02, 110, 103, 106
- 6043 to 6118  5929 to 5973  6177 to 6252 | 0.06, 103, 97.8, 101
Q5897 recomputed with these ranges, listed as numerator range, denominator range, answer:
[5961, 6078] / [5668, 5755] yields 0.89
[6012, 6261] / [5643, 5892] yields 0.86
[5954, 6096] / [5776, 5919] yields 0.90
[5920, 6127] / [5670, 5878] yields 0.89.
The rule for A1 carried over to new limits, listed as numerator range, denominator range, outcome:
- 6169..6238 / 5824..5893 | 0.89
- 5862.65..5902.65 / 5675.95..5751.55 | 0.98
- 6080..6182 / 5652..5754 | 0.84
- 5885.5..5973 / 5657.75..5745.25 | 0.93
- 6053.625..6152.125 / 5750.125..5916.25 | 0.86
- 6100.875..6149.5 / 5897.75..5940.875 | 0.90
